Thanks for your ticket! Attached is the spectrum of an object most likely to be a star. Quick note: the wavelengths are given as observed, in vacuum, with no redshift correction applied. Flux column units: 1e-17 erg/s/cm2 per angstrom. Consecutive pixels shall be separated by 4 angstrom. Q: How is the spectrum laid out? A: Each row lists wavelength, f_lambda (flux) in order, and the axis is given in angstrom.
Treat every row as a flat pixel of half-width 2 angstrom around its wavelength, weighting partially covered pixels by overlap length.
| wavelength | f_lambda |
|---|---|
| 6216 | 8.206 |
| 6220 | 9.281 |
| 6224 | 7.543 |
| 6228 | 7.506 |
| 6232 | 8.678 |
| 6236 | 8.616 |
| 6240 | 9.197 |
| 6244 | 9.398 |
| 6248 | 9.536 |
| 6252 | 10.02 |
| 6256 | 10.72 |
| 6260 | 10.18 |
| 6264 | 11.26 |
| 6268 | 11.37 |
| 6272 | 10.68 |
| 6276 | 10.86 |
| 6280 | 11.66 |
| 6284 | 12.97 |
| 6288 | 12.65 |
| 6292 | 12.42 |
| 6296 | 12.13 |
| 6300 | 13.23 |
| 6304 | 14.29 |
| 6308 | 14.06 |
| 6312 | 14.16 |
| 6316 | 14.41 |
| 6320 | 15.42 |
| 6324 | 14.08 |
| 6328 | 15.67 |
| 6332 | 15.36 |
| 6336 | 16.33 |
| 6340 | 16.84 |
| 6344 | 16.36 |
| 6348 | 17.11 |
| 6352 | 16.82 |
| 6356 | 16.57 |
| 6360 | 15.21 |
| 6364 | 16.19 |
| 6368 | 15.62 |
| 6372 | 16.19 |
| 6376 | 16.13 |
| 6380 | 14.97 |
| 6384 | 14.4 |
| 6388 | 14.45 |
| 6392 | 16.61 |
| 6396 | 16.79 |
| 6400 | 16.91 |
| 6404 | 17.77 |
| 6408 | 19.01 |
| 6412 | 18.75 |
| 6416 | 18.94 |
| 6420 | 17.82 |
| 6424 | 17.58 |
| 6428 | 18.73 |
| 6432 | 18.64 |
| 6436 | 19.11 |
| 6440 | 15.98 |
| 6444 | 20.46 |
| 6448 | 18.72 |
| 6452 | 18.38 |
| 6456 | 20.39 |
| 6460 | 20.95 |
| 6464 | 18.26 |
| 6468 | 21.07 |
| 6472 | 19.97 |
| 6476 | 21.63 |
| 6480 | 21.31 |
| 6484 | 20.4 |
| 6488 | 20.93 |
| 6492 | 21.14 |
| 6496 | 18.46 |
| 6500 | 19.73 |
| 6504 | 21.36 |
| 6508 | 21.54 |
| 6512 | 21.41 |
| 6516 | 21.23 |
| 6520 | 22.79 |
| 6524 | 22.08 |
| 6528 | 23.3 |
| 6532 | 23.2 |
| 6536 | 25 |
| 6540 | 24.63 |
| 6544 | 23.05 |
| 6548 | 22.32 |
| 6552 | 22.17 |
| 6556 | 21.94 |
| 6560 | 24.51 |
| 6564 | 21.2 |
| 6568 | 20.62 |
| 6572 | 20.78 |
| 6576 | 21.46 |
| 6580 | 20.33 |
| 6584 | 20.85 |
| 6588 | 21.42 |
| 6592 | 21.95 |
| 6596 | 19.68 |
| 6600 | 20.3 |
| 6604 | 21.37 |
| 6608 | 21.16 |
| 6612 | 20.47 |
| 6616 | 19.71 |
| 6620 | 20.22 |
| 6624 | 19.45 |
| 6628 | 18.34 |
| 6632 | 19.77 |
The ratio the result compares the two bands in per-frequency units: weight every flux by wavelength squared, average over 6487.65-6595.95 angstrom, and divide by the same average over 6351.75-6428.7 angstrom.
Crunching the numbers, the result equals 1.36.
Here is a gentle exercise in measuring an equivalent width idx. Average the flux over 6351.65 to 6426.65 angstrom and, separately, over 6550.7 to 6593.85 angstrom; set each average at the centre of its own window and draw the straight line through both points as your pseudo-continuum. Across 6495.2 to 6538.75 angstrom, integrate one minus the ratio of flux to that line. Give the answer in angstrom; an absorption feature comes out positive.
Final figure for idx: -4.0 angstrom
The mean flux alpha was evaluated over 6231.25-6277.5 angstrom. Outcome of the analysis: 10.1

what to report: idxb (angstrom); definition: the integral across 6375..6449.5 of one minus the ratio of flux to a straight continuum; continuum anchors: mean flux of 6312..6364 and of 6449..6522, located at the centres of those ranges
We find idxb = 3.09 angstrom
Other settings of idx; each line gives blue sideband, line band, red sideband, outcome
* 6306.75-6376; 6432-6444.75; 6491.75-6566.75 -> 0.47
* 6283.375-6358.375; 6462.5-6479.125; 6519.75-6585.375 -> -0.55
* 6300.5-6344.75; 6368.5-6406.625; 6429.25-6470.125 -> 2.51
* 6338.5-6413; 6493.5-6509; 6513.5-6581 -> 0.44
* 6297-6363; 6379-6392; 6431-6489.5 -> 1.76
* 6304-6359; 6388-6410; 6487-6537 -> 0.87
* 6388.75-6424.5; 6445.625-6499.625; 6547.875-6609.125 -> -2.88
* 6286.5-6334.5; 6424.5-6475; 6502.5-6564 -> 0.55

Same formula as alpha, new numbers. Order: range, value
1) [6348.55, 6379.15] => 16.1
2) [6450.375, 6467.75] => 19.7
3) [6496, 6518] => 20.8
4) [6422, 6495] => 19.6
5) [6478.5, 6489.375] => 20.9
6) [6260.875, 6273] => 11.1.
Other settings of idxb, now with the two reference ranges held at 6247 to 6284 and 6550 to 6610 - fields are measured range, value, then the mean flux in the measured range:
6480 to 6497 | -2.0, 20.5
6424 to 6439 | -1.9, 18.5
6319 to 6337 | -3.3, 15.3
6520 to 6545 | -4.8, 23.5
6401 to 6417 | -2.9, 18.5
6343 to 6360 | -3.5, 16.6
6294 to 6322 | -3.8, 14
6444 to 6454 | -1.2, 18.9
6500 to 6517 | -2.0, 21.2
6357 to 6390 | -2.3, 15.4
